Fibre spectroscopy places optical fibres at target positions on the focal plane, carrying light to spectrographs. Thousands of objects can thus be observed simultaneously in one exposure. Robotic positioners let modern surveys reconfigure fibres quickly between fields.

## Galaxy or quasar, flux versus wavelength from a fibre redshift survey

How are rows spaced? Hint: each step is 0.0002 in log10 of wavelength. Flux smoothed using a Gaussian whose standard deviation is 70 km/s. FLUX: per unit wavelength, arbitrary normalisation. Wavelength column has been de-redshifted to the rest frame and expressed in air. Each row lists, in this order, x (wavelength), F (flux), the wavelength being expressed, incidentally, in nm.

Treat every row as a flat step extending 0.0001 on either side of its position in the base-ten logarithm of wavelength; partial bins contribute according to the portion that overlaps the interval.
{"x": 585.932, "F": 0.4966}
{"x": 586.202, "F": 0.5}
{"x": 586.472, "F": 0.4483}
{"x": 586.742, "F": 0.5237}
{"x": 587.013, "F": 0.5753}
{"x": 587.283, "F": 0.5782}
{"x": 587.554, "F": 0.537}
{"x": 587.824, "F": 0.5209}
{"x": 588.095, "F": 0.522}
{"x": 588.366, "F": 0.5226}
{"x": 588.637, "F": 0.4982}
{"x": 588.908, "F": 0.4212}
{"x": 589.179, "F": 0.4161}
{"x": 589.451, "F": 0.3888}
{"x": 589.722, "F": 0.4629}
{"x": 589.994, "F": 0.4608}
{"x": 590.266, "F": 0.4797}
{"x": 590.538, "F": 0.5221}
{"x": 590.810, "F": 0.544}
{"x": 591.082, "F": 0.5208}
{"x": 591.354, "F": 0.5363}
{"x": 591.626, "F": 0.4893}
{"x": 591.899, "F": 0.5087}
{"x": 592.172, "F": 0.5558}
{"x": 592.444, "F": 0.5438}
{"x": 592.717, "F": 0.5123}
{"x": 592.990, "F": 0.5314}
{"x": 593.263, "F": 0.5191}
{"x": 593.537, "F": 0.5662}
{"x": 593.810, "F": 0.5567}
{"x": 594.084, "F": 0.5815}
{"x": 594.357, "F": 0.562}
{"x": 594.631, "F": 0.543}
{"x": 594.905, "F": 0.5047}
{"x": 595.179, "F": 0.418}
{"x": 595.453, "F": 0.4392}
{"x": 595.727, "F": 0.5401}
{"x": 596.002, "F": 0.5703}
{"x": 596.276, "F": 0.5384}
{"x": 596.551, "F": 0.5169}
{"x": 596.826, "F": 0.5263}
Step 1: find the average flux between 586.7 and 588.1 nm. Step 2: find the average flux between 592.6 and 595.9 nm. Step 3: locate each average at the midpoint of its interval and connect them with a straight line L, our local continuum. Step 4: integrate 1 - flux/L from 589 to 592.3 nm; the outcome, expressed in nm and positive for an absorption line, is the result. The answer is 0.28 nm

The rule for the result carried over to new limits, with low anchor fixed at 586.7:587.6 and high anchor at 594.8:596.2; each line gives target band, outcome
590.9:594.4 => -0.134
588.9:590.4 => 0.277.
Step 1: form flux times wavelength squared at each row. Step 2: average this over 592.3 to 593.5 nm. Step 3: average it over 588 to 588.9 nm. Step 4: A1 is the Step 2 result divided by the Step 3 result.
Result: 1.07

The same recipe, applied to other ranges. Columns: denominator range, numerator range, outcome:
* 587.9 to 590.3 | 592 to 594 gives 1.18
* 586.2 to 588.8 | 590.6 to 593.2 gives 1.02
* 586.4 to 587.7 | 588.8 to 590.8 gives 0.86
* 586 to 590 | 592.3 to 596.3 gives 1.10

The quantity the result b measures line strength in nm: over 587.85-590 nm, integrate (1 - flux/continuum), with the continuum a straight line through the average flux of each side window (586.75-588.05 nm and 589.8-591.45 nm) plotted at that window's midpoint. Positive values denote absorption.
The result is 0.263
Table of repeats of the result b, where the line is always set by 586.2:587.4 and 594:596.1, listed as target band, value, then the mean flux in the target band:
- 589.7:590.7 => 0.072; 0.485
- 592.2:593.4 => -0.021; 0.529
